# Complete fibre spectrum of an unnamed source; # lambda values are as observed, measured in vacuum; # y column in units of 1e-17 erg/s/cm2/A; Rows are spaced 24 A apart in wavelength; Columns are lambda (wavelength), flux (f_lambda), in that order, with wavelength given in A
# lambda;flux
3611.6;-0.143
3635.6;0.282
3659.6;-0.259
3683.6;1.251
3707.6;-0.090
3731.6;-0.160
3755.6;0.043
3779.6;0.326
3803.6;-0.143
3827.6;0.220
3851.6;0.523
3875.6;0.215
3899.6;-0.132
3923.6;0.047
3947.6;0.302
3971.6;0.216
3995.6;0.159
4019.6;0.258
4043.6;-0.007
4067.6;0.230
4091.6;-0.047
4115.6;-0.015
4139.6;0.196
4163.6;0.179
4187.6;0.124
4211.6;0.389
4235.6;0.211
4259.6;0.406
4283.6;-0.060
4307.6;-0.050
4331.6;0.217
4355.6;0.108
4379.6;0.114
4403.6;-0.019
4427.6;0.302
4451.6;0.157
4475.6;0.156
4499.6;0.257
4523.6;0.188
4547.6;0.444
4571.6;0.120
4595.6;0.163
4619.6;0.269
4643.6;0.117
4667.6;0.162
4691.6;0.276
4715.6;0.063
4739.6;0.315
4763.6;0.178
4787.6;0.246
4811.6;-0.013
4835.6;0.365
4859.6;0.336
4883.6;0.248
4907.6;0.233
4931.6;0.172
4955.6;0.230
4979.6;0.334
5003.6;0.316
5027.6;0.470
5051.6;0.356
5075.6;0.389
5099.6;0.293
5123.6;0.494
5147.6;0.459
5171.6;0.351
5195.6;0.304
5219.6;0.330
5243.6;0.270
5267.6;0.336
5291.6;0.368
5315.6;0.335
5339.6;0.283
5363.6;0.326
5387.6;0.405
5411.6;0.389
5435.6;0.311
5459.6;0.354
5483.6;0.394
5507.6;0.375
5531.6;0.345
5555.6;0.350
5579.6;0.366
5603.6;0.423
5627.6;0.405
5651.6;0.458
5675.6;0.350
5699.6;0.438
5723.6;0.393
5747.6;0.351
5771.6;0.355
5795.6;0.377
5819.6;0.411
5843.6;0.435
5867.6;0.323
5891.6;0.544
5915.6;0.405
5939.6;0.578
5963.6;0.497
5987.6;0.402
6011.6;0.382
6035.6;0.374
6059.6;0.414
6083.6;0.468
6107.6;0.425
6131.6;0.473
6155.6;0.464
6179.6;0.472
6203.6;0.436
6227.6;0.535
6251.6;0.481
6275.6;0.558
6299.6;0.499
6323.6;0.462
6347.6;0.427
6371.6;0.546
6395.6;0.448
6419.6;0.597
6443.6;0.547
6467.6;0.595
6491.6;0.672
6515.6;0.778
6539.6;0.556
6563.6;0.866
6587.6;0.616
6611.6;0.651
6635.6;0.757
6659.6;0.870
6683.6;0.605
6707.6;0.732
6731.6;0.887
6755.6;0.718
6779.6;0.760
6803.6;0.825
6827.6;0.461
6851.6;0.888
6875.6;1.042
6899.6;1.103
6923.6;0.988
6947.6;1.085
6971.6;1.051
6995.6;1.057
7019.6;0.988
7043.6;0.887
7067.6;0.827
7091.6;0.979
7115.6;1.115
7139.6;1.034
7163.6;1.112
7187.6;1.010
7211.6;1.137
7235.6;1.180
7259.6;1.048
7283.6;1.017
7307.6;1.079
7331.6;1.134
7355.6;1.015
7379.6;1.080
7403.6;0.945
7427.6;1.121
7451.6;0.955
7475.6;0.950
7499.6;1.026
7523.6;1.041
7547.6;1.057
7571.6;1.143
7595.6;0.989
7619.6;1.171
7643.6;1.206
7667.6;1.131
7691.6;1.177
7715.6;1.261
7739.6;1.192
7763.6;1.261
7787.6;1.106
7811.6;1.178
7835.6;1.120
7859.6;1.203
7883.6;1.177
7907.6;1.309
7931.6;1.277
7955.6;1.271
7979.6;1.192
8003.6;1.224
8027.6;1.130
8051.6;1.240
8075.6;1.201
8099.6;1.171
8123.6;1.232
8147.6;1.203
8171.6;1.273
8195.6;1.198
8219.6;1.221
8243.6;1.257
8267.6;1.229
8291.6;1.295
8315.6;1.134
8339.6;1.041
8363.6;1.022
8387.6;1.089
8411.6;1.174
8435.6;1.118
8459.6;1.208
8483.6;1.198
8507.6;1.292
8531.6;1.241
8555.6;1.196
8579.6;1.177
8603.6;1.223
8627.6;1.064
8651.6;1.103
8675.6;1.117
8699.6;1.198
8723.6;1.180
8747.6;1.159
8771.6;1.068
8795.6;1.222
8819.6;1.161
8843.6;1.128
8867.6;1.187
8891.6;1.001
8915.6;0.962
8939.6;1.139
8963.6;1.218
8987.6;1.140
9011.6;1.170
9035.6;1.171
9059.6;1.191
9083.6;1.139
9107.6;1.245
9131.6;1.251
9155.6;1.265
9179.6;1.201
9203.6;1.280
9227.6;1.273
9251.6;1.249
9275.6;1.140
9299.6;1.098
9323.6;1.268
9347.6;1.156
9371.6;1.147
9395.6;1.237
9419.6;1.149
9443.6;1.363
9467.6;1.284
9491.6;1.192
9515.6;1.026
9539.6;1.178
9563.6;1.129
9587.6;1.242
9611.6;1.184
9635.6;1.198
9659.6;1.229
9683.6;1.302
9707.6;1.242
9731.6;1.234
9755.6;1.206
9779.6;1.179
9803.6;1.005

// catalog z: 0.720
